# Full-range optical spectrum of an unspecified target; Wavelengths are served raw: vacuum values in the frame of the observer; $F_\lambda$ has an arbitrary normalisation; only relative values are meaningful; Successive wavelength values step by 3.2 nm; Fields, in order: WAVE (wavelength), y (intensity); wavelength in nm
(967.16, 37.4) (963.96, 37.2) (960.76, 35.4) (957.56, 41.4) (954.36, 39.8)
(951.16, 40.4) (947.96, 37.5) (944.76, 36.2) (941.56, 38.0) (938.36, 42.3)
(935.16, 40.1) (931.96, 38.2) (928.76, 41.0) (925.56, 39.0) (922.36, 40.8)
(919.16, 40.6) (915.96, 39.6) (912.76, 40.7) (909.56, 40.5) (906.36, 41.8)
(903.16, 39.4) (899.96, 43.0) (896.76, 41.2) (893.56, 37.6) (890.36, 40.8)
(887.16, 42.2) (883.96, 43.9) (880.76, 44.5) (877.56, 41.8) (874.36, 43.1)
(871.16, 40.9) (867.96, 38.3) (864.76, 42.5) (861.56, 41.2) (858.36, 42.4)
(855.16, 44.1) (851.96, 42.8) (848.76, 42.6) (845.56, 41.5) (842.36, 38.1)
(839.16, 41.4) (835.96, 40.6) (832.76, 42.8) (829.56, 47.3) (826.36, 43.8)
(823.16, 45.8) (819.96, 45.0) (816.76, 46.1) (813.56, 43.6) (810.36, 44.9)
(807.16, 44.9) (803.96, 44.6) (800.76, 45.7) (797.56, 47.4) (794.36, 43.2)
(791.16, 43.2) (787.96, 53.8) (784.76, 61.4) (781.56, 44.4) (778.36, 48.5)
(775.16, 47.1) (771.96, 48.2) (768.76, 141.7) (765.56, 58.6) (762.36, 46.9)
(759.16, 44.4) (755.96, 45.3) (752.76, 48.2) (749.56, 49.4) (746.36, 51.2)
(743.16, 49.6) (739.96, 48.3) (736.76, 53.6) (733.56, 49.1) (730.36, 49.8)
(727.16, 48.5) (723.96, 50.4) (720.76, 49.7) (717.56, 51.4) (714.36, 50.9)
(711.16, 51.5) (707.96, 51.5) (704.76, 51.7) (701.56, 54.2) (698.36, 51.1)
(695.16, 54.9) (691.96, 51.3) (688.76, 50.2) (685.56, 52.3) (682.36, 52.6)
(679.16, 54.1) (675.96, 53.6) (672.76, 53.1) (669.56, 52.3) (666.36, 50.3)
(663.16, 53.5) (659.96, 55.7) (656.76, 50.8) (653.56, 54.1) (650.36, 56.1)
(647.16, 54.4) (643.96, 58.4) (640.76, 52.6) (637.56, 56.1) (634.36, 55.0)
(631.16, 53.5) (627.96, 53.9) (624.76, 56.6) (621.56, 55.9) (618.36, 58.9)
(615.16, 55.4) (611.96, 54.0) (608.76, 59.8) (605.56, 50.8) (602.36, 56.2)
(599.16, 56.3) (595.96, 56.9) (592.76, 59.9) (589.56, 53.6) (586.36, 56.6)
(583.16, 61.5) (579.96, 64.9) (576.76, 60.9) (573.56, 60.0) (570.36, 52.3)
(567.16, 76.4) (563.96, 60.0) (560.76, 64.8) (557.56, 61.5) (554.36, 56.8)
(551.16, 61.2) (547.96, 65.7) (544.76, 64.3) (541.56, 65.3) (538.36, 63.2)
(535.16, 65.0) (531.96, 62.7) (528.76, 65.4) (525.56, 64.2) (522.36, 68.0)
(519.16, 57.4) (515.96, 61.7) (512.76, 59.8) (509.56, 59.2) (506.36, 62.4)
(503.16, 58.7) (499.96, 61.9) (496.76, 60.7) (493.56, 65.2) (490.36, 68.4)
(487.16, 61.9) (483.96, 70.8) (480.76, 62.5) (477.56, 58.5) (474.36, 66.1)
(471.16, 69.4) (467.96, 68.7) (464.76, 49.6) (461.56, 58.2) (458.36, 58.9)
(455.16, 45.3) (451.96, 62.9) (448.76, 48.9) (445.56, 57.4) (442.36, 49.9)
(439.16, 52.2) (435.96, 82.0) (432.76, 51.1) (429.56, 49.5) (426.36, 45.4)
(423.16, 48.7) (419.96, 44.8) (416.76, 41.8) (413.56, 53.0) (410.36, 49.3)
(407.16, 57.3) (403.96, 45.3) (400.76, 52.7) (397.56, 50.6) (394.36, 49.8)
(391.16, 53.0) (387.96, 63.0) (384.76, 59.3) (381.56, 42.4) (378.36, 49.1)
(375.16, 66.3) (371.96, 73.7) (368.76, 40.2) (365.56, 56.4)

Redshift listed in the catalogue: 0.17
